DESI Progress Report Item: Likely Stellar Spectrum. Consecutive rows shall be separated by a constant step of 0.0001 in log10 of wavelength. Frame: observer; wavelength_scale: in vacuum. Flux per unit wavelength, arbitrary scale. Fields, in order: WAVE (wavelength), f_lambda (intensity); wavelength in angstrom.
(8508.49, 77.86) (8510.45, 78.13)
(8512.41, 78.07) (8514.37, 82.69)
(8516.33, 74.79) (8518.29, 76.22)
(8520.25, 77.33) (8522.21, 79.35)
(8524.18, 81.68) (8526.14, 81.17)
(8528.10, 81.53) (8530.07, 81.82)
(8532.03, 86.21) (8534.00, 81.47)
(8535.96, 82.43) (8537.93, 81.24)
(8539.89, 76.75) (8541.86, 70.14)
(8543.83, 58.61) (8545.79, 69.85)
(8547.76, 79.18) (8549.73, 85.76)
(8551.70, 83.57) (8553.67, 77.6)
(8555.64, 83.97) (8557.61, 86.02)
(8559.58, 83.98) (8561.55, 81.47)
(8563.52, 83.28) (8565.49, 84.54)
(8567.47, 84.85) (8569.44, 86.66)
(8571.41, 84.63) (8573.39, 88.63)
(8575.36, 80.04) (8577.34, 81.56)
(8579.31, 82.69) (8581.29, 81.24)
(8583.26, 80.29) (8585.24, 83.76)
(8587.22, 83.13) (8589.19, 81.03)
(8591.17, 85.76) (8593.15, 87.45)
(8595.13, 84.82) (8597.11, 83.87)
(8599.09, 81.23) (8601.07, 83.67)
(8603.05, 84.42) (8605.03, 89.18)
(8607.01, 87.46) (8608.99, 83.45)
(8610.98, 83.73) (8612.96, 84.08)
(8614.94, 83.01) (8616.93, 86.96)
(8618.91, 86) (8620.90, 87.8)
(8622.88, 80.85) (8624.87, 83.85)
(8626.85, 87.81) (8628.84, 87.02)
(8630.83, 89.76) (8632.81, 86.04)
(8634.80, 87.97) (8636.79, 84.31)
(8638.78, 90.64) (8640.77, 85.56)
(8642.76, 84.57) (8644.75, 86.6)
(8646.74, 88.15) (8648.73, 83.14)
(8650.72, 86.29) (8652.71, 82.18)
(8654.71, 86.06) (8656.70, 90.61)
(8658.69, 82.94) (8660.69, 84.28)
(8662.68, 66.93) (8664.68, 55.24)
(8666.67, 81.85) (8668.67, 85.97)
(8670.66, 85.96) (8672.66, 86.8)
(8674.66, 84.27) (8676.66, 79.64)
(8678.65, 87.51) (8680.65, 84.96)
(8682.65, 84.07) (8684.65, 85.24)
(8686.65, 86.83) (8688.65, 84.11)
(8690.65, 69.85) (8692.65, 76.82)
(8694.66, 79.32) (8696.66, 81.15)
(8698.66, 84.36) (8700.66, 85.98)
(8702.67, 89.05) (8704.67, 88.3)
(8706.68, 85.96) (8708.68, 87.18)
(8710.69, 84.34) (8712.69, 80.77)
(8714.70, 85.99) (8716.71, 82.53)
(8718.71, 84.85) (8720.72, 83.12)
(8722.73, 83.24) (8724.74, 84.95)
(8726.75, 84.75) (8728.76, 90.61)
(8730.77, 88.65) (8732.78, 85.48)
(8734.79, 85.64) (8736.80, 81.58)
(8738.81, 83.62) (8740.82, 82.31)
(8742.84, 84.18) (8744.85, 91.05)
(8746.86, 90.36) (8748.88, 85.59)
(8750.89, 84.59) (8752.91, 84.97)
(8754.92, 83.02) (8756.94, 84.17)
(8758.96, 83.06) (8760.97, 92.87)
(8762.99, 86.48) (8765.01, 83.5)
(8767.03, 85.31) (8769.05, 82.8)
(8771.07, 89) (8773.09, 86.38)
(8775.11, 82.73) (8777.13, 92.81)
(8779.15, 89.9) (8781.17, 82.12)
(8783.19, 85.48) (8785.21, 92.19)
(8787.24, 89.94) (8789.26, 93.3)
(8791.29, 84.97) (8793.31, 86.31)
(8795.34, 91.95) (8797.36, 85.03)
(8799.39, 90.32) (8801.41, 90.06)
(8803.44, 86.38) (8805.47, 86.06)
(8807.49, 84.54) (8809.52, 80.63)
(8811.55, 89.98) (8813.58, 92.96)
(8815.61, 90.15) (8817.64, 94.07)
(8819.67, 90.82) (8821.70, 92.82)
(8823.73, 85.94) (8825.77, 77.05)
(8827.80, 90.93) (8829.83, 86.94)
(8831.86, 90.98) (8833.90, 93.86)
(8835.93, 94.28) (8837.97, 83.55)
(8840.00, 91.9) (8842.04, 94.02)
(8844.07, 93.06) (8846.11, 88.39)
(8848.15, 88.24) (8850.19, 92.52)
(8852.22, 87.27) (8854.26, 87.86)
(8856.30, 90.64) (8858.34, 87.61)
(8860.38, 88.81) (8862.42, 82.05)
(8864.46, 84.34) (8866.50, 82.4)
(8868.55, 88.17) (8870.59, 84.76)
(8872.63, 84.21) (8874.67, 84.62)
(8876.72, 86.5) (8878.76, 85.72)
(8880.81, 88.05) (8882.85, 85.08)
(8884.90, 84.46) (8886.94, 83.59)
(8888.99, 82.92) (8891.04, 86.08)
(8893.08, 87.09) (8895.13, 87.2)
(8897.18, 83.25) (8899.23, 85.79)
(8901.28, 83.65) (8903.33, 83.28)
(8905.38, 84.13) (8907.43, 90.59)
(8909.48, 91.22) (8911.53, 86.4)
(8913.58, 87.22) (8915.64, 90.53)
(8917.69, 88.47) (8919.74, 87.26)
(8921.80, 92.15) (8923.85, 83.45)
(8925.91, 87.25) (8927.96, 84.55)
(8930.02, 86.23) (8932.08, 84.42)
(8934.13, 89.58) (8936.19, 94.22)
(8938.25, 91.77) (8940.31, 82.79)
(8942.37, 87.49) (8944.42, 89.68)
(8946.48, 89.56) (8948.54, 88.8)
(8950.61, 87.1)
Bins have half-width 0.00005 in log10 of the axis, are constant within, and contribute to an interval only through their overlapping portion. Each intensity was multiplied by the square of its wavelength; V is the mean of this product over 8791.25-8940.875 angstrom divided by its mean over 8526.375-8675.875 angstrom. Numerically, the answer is 1.12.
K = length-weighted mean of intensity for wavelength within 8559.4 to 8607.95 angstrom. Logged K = 84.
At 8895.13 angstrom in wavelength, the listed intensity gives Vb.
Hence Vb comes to 87.2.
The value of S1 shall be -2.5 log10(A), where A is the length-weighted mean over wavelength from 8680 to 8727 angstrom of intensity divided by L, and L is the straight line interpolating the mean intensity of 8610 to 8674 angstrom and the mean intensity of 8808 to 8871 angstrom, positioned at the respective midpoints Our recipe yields 0.02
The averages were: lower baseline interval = 84.2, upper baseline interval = 88.6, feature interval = 83.6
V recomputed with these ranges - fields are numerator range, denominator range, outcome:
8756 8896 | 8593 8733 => 1.08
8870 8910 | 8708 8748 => 1.04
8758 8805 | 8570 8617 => 1.09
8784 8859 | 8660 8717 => 1.12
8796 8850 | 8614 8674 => 1.10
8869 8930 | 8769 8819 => 1.00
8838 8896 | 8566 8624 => 1.10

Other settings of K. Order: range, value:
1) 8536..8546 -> 72.5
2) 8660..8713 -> 82.1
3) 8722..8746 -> 85.6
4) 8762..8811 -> 87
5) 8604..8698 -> 83.8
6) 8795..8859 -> 89.1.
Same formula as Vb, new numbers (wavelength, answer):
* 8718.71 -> 84.85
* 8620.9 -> 87.8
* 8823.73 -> 85.94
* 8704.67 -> 88.3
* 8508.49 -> 77.86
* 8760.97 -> 92.87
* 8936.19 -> 94.22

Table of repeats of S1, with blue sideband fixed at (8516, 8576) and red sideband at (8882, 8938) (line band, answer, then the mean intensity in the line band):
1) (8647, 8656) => -0.03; 84.9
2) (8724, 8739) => -0.03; 85.8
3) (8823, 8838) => -0.04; 88.2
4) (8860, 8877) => 0.01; 84.9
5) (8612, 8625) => -0.04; 84.7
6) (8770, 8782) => -0.04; 87.2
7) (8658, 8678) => 0.04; 79.5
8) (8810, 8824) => -0.07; 90.8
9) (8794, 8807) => -0.04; 88.1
